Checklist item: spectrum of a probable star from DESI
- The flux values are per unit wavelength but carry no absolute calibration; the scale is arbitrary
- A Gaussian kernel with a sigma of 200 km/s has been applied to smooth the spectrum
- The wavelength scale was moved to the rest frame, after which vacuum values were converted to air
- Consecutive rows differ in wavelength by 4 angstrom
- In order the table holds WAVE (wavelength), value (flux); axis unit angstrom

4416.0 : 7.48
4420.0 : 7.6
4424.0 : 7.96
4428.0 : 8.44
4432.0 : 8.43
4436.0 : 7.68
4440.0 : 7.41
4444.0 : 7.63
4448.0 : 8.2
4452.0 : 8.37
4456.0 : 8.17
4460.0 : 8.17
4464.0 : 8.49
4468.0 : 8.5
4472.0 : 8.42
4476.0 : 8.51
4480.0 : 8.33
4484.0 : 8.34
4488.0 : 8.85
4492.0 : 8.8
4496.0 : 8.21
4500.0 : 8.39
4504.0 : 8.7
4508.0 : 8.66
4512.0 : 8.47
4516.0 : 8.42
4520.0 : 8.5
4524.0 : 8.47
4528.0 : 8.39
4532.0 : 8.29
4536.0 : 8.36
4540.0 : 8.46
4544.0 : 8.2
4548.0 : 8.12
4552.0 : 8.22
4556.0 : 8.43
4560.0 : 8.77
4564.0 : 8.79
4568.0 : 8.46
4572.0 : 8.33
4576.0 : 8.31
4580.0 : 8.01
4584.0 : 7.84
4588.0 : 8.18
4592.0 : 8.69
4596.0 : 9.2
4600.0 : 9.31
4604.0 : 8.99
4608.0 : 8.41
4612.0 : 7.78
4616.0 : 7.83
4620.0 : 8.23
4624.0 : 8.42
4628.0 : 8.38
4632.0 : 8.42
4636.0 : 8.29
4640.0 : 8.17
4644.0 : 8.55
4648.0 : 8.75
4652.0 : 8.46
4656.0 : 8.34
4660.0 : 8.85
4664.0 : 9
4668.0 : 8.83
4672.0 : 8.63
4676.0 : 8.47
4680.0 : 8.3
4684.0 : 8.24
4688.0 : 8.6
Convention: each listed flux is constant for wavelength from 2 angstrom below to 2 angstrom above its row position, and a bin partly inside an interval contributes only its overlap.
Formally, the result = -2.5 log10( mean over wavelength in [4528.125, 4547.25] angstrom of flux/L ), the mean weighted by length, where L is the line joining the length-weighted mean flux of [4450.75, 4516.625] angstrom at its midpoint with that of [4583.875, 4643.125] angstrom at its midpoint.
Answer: 0.02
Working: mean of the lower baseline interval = 8.46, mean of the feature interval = 8.32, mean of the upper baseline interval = 8.43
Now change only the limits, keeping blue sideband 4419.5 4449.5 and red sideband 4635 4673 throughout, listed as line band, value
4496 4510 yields -0.05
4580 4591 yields 0.04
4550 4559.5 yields -0.01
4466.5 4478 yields -0.06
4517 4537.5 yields -0.03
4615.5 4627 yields 0.04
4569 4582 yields 0.02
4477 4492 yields -0.06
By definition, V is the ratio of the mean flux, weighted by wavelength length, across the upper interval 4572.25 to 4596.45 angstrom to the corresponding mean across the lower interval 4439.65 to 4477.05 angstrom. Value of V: 1.01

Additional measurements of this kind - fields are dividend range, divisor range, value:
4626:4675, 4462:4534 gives 1.01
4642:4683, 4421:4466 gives 1.07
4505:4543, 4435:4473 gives 1.04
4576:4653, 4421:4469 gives 1.04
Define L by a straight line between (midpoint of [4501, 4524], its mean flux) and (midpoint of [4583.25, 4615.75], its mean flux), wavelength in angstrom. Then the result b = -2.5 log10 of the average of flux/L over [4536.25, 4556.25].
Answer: 0.033 mag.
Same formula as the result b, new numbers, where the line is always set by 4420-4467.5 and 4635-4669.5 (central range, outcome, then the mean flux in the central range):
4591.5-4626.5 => -0.01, 8.53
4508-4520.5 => -0.03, 8.49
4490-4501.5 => -0.03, 8.47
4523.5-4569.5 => -0.01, 8.41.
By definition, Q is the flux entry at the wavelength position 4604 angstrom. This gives 8.99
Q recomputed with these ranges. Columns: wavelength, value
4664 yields 9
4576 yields 8.31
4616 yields 7.83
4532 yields 8.29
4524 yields 8.47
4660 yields 8.85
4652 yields 8.46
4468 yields 8.5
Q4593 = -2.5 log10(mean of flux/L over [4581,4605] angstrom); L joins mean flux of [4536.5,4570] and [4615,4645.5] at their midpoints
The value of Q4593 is -0.04 mag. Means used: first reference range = 8.43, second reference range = 8.3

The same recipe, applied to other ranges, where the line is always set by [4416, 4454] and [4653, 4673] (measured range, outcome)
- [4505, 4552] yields -0.02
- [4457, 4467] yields -0.04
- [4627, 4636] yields 0.03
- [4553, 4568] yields -0.03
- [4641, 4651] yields 0.01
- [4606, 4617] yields 0.07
